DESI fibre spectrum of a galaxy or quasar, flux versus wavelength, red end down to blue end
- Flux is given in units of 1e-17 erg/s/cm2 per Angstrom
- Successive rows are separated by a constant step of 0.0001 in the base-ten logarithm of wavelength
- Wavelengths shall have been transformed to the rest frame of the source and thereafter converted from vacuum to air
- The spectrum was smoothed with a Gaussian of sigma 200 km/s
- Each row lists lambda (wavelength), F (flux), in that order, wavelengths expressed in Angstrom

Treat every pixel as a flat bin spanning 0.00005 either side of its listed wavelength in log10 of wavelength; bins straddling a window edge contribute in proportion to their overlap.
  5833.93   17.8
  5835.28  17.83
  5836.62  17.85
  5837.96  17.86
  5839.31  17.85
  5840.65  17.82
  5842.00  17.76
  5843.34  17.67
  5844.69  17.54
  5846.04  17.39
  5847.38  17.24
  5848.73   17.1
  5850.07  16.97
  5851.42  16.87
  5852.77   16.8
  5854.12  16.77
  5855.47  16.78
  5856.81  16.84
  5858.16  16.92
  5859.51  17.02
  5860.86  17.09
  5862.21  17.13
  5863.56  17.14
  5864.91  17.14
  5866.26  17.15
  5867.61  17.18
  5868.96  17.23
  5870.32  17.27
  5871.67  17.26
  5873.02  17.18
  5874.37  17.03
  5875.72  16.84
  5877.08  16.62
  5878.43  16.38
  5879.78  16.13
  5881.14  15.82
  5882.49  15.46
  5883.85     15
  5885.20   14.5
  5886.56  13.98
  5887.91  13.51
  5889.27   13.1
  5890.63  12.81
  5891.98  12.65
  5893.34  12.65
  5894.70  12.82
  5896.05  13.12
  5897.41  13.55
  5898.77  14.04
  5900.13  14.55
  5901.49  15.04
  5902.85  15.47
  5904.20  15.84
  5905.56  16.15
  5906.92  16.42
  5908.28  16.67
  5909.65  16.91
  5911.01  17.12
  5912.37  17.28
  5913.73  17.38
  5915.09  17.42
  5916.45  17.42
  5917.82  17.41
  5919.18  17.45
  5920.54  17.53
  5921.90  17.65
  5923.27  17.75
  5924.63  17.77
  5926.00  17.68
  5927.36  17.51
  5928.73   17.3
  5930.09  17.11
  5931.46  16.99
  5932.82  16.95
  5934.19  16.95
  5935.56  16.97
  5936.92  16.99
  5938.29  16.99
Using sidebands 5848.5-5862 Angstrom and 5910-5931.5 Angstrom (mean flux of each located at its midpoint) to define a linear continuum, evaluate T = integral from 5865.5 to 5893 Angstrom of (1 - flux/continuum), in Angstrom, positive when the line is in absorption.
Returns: 2.4 Angstrom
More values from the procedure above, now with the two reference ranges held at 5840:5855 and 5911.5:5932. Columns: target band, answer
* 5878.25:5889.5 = 1.6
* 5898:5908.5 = 1.2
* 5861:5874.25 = 0.1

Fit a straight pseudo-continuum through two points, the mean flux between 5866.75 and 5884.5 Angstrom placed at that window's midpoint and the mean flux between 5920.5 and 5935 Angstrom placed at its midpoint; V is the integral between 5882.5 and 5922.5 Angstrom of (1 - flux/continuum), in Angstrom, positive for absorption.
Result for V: 3.9 Angstrom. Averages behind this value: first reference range 16.6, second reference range 17.4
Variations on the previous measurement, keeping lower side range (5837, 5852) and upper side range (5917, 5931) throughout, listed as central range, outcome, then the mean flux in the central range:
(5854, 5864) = 0.3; 17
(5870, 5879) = 0.3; 16.9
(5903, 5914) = 0.5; 16.6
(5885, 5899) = 3.4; 13.3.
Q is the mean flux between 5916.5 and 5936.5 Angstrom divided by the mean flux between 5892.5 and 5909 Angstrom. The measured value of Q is 1.18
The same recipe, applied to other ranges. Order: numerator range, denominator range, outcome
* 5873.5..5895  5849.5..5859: 0.88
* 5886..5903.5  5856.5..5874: 0.80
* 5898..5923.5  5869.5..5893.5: 1.08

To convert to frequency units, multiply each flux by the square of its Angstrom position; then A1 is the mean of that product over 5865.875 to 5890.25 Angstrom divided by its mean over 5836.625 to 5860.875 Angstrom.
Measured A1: 0.93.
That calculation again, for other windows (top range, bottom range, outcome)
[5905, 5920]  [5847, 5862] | 1.03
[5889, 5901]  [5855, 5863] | 0.79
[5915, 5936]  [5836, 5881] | 1.04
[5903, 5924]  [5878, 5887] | 1.13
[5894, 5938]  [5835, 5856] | 0.97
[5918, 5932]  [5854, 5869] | 1.05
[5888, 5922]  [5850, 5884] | 0.93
